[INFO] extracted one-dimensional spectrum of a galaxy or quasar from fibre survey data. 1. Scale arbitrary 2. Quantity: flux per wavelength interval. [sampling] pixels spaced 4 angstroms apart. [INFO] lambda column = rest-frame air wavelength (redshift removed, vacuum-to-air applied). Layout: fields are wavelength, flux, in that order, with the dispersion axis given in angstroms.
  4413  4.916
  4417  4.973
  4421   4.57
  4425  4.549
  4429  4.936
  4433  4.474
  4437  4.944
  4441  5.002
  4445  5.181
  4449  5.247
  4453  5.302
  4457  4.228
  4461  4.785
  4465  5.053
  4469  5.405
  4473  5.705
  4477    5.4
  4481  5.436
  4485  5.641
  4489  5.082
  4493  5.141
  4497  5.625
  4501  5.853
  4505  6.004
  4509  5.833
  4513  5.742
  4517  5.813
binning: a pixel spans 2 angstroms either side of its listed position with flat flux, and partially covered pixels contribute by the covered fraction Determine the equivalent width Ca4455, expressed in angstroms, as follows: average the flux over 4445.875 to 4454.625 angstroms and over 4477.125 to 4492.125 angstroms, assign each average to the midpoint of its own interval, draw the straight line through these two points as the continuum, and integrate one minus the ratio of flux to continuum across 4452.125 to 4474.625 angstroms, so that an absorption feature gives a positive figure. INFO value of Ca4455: 1.0 angstroms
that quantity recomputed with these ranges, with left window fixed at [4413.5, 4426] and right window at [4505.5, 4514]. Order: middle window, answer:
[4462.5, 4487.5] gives -0.1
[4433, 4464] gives 0.9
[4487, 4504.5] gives 0.6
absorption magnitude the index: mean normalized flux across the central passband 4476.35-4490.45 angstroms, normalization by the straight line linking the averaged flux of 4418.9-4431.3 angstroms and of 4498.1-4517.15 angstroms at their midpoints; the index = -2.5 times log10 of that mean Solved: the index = 0.02 mag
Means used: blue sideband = 4.68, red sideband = 5.84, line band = 5.4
